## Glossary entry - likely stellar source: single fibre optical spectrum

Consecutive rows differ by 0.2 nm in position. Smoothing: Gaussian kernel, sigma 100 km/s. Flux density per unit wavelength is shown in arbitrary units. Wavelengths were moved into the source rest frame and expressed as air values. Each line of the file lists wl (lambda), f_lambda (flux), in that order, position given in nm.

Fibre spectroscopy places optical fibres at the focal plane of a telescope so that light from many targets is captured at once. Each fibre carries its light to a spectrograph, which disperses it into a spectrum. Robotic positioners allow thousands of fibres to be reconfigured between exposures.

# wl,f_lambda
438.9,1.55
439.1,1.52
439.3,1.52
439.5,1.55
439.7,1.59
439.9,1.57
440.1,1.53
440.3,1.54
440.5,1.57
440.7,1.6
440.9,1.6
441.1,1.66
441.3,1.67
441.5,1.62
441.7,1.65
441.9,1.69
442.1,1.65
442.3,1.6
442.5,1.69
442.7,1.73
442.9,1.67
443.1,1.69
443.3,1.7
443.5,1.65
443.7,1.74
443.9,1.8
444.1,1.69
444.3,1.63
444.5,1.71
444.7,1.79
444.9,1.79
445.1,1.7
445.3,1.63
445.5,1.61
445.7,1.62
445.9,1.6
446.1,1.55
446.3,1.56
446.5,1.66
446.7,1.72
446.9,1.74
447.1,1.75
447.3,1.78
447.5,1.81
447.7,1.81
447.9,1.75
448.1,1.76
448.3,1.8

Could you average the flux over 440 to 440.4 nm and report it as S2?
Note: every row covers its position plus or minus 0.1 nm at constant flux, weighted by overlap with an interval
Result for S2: 1.54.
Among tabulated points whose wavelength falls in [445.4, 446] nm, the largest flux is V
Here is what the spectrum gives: 1.62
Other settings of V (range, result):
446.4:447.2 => 1.75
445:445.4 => 1.7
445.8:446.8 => 1.72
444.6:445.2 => 1.79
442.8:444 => 1.8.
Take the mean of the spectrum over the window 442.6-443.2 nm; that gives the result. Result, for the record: 1.7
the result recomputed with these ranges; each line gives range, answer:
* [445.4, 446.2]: 1.59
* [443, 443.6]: 1.68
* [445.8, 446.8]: 1.62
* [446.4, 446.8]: 1.69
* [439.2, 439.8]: 1.55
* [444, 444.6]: 1.68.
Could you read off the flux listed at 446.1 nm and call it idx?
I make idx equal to 1.55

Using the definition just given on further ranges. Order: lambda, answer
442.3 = 1.6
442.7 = 1.73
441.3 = 1.67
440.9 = 1.6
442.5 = 1.69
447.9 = 1.75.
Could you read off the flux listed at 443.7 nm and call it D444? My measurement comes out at 1.74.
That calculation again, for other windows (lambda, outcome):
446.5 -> 1.66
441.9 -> 1.69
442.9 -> 1.67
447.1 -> 1.75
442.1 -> 1.65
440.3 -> 1.54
